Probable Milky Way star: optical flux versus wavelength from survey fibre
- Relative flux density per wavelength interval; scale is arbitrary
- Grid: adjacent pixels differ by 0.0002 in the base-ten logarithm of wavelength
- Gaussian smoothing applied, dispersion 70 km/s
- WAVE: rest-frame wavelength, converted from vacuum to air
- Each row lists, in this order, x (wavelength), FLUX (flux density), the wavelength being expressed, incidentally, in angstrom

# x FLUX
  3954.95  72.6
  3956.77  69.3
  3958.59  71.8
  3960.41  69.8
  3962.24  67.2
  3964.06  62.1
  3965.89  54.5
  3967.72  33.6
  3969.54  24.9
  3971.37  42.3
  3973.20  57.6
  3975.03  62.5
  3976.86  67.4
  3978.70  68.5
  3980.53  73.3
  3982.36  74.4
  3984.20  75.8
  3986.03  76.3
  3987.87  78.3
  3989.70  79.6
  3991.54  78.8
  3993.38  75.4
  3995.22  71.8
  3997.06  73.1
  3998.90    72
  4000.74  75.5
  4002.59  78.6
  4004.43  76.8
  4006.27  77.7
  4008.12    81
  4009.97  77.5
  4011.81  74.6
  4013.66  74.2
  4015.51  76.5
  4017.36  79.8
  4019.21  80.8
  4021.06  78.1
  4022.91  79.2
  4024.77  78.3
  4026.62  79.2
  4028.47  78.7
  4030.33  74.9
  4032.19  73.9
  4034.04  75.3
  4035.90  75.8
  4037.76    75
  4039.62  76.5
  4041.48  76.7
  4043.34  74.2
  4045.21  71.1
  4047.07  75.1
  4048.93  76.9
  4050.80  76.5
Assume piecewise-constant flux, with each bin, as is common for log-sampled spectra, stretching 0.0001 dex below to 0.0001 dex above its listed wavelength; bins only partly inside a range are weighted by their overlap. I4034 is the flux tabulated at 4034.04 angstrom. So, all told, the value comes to 75.3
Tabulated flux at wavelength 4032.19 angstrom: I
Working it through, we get 73.9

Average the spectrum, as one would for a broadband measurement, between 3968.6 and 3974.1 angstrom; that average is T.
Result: 41.6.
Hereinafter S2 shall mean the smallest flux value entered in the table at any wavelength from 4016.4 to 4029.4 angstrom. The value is 78.1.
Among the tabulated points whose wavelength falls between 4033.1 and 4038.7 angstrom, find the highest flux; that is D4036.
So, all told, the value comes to 75.8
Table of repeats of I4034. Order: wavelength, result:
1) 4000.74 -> 75.5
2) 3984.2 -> 75.8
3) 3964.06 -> 62.1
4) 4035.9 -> 75.8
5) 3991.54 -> 78.8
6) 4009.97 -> 77.5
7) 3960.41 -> 69.8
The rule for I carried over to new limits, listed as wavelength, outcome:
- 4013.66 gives 74.2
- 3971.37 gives 42.3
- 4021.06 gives 78.1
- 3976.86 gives 67.4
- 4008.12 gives 81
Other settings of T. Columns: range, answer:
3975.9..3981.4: 69.6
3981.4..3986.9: 75.5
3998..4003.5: 75.3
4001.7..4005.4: 77.9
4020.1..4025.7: 78.6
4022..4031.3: 78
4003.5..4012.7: 77.6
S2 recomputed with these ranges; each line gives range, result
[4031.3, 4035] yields 73.9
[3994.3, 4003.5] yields 71.8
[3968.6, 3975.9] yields 24.9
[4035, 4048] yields 71.1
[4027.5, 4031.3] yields 74.9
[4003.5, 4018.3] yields 74.2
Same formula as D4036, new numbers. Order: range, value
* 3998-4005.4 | 78.6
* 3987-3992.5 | 79.6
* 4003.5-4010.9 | 81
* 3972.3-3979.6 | 68.5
